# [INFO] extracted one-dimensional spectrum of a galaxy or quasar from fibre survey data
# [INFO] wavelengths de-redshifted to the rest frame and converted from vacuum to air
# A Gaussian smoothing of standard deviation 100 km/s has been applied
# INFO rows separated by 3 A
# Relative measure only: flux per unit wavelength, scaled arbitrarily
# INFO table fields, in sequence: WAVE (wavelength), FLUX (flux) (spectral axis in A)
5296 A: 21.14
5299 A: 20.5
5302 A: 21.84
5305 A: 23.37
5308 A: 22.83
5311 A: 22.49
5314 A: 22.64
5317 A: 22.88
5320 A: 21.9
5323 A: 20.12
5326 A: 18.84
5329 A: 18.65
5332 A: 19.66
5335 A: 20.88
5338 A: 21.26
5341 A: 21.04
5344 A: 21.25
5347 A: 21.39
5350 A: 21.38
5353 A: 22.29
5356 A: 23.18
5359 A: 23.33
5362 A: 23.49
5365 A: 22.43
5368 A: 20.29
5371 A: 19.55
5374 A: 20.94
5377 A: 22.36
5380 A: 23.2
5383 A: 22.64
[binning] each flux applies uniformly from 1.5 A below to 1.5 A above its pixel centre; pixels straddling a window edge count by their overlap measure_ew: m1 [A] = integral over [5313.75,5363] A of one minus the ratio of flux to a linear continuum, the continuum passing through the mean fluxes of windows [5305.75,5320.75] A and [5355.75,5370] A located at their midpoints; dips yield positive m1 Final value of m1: 2.47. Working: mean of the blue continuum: 22.6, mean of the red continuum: 22.4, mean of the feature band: 21.4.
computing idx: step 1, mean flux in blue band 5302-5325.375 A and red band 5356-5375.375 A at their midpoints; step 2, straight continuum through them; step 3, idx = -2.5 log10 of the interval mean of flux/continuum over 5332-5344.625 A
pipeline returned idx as 0.054 mag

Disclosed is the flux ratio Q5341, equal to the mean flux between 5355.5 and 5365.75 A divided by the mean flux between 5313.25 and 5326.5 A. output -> 1.1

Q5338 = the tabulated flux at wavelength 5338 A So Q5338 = 21.26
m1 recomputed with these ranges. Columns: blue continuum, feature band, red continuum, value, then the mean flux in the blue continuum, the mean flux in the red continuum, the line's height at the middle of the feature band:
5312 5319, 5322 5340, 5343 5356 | 1.89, 22.7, 21.8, 22.3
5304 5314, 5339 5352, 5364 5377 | 0.23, 22.8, 20.9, 21.7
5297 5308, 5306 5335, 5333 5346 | 0.56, 22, 21.1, 21.5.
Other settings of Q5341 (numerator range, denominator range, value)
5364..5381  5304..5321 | 0.94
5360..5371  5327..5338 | 1.09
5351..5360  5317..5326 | 1.09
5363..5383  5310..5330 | 1.02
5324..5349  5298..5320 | 0.91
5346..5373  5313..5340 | 1.06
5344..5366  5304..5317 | 0.98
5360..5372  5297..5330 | 1.00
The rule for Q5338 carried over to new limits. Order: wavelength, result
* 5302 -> 21.84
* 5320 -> 21.9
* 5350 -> 21.38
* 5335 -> 20.88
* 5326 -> 18.84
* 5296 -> 21.14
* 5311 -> 22.49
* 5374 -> 20.94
